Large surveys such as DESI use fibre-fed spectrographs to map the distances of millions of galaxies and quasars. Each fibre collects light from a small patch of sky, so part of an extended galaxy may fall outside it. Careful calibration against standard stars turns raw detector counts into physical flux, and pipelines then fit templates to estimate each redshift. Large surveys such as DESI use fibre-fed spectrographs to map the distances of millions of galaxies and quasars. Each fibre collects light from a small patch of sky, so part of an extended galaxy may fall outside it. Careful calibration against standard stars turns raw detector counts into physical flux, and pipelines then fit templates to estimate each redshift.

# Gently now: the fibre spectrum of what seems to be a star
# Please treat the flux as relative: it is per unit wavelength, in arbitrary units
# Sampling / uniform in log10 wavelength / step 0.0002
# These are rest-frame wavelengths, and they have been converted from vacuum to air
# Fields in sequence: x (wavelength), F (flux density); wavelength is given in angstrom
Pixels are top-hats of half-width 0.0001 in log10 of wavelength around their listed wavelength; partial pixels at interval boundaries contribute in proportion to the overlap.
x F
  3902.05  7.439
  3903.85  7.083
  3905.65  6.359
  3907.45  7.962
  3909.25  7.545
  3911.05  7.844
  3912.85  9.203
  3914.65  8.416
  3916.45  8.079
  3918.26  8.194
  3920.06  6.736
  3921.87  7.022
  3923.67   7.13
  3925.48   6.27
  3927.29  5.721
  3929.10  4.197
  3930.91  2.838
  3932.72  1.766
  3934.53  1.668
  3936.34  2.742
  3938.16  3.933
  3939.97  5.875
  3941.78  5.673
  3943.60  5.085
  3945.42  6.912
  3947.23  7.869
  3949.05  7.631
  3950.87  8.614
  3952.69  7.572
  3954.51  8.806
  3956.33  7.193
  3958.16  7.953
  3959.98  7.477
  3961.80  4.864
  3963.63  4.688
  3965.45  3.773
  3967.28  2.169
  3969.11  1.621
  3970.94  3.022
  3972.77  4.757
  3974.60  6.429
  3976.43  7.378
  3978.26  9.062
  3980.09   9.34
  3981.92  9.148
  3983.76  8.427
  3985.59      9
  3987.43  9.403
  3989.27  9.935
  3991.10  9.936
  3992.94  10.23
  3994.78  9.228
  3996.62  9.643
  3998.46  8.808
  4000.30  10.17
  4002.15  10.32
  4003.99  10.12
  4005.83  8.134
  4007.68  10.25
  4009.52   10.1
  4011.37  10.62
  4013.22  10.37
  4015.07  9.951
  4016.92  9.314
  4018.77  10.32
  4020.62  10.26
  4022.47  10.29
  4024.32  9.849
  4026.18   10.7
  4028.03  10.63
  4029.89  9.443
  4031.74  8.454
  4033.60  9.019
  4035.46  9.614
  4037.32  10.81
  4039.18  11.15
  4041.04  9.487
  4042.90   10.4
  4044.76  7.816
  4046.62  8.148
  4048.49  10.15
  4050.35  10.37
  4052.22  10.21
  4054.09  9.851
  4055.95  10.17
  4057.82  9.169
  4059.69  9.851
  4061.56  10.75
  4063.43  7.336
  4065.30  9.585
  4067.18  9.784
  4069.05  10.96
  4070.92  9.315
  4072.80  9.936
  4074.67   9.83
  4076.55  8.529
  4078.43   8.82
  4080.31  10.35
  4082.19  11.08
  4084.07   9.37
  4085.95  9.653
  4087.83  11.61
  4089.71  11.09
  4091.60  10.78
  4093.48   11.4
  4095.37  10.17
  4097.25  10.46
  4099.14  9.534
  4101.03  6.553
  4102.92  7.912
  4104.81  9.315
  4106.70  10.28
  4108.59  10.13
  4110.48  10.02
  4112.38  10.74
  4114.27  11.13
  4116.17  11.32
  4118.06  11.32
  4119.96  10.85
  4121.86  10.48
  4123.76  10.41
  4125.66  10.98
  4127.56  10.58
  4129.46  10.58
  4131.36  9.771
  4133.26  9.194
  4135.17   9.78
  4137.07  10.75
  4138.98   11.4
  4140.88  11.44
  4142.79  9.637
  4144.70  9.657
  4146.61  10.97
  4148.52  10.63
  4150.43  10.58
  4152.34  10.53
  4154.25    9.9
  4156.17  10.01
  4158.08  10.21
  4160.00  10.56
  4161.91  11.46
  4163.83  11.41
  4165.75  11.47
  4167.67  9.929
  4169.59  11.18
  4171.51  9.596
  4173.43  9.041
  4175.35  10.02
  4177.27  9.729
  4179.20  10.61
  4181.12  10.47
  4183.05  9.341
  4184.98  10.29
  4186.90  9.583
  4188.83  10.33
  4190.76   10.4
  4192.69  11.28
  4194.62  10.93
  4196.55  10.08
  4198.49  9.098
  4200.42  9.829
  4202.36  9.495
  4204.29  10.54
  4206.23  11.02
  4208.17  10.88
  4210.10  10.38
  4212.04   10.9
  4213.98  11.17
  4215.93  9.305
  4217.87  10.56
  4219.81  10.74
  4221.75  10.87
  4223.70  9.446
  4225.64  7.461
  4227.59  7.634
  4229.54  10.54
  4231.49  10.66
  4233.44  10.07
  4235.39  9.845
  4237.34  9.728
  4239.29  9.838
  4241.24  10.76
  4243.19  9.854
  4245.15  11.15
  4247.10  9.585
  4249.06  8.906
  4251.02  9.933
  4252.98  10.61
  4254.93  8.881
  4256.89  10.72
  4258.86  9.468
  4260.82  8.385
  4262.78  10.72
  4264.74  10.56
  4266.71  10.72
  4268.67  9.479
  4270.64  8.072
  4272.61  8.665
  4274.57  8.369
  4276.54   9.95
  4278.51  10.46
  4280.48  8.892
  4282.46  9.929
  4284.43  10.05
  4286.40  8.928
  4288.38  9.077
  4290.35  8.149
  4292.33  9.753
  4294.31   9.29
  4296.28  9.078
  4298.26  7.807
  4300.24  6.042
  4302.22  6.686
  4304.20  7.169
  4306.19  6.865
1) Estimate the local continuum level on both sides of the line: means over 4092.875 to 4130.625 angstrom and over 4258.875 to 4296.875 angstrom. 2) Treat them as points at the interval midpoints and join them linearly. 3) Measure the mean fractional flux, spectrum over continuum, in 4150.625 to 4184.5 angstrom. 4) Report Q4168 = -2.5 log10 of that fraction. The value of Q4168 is -0.04 mag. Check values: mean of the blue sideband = 10.2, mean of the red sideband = 9.4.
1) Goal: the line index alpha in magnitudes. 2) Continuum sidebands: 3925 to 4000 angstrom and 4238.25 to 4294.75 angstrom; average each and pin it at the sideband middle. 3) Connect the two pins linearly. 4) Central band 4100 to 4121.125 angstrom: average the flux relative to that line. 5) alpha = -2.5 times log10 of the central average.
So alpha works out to -0.231 mag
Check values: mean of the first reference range 6.54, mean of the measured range 9.96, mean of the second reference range 9.63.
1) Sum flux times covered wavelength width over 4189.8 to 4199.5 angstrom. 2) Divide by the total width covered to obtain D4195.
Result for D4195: 10.4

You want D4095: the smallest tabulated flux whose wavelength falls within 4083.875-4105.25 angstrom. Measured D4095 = 6.553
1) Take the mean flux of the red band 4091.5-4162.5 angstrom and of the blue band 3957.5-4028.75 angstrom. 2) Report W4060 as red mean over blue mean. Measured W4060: 1.22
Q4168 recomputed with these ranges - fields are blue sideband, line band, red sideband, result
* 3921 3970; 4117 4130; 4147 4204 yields -0.17 mag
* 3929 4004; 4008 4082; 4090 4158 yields -0.16 mag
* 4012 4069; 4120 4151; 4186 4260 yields -0.05 mag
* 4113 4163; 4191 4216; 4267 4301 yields -0.06 mag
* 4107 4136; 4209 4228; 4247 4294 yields -0.01 mag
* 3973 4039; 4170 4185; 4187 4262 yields 0.00 mag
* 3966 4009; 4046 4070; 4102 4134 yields -0.05 mag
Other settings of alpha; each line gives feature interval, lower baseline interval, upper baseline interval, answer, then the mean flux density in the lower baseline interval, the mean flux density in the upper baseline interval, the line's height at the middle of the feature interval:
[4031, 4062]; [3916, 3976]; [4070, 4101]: -0.11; 5.58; 10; 8.77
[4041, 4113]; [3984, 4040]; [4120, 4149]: 0.04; 9.85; 10.4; 10.2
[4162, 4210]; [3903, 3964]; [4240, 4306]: -0.21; 6.39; 9.25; 8.51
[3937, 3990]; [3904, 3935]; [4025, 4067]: 0.14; 6.37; 9.69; 7.52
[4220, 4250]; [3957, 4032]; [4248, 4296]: -0.05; 8.43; 9.49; 9.35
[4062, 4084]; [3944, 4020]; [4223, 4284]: -0.12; 8.06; 9.66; 8.6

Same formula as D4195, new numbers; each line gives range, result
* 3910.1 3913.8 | 8.52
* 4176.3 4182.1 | 10.3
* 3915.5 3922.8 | 7.52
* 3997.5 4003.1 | 9.77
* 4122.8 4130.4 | 10.6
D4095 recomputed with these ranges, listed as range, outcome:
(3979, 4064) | 7.336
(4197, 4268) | 7.461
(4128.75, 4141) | 9.194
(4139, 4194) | 9.041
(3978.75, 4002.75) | 8.427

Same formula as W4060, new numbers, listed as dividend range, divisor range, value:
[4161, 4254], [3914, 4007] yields 1.47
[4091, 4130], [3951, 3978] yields 1.79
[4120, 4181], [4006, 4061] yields 1.05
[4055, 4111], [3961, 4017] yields 1.21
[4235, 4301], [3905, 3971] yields 1.58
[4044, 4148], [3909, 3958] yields 1.59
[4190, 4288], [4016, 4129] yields 0.99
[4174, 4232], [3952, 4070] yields 1.15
